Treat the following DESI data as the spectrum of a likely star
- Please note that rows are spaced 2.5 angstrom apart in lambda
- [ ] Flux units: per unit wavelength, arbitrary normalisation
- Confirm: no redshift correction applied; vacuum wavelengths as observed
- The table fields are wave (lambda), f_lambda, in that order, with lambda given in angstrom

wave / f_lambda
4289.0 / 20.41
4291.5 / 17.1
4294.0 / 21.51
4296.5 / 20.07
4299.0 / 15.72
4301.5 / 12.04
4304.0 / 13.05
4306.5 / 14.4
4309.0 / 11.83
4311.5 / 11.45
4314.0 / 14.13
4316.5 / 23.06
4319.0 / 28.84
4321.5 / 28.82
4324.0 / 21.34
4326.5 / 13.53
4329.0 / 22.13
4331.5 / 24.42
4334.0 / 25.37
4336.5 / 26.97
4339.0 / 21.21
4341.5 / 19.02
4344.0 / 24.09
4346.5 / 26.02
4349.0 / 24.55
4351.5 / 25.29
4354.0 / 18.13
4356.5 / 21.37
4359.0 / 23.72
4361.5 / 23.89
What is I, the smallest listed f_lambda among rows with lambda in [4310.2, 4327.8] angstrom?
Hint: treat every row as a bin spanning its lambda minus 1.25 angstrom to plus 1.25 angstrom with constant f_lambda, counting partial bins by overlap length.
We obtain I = 11.45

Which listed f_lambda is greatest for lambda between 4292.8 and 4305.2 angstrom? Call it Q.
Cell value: 21.51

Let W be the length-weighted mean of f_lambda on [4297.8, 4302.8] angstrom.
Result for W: 13.9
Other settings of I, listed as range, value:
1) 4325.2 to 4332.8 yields 13.53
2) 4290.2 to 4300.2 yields 15.72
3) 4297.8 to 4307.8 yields 12.04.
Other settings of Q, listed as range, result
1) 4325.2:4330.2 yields 22.13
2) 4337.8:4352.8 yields 26.02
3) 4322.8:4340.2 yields 26.97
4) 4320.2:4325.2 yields 28.82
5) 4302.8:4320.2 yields 28.84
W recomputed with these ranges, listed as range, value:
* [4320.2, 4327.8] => 21.3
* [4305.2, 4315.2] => 12.9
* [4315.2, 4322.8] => 26.8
